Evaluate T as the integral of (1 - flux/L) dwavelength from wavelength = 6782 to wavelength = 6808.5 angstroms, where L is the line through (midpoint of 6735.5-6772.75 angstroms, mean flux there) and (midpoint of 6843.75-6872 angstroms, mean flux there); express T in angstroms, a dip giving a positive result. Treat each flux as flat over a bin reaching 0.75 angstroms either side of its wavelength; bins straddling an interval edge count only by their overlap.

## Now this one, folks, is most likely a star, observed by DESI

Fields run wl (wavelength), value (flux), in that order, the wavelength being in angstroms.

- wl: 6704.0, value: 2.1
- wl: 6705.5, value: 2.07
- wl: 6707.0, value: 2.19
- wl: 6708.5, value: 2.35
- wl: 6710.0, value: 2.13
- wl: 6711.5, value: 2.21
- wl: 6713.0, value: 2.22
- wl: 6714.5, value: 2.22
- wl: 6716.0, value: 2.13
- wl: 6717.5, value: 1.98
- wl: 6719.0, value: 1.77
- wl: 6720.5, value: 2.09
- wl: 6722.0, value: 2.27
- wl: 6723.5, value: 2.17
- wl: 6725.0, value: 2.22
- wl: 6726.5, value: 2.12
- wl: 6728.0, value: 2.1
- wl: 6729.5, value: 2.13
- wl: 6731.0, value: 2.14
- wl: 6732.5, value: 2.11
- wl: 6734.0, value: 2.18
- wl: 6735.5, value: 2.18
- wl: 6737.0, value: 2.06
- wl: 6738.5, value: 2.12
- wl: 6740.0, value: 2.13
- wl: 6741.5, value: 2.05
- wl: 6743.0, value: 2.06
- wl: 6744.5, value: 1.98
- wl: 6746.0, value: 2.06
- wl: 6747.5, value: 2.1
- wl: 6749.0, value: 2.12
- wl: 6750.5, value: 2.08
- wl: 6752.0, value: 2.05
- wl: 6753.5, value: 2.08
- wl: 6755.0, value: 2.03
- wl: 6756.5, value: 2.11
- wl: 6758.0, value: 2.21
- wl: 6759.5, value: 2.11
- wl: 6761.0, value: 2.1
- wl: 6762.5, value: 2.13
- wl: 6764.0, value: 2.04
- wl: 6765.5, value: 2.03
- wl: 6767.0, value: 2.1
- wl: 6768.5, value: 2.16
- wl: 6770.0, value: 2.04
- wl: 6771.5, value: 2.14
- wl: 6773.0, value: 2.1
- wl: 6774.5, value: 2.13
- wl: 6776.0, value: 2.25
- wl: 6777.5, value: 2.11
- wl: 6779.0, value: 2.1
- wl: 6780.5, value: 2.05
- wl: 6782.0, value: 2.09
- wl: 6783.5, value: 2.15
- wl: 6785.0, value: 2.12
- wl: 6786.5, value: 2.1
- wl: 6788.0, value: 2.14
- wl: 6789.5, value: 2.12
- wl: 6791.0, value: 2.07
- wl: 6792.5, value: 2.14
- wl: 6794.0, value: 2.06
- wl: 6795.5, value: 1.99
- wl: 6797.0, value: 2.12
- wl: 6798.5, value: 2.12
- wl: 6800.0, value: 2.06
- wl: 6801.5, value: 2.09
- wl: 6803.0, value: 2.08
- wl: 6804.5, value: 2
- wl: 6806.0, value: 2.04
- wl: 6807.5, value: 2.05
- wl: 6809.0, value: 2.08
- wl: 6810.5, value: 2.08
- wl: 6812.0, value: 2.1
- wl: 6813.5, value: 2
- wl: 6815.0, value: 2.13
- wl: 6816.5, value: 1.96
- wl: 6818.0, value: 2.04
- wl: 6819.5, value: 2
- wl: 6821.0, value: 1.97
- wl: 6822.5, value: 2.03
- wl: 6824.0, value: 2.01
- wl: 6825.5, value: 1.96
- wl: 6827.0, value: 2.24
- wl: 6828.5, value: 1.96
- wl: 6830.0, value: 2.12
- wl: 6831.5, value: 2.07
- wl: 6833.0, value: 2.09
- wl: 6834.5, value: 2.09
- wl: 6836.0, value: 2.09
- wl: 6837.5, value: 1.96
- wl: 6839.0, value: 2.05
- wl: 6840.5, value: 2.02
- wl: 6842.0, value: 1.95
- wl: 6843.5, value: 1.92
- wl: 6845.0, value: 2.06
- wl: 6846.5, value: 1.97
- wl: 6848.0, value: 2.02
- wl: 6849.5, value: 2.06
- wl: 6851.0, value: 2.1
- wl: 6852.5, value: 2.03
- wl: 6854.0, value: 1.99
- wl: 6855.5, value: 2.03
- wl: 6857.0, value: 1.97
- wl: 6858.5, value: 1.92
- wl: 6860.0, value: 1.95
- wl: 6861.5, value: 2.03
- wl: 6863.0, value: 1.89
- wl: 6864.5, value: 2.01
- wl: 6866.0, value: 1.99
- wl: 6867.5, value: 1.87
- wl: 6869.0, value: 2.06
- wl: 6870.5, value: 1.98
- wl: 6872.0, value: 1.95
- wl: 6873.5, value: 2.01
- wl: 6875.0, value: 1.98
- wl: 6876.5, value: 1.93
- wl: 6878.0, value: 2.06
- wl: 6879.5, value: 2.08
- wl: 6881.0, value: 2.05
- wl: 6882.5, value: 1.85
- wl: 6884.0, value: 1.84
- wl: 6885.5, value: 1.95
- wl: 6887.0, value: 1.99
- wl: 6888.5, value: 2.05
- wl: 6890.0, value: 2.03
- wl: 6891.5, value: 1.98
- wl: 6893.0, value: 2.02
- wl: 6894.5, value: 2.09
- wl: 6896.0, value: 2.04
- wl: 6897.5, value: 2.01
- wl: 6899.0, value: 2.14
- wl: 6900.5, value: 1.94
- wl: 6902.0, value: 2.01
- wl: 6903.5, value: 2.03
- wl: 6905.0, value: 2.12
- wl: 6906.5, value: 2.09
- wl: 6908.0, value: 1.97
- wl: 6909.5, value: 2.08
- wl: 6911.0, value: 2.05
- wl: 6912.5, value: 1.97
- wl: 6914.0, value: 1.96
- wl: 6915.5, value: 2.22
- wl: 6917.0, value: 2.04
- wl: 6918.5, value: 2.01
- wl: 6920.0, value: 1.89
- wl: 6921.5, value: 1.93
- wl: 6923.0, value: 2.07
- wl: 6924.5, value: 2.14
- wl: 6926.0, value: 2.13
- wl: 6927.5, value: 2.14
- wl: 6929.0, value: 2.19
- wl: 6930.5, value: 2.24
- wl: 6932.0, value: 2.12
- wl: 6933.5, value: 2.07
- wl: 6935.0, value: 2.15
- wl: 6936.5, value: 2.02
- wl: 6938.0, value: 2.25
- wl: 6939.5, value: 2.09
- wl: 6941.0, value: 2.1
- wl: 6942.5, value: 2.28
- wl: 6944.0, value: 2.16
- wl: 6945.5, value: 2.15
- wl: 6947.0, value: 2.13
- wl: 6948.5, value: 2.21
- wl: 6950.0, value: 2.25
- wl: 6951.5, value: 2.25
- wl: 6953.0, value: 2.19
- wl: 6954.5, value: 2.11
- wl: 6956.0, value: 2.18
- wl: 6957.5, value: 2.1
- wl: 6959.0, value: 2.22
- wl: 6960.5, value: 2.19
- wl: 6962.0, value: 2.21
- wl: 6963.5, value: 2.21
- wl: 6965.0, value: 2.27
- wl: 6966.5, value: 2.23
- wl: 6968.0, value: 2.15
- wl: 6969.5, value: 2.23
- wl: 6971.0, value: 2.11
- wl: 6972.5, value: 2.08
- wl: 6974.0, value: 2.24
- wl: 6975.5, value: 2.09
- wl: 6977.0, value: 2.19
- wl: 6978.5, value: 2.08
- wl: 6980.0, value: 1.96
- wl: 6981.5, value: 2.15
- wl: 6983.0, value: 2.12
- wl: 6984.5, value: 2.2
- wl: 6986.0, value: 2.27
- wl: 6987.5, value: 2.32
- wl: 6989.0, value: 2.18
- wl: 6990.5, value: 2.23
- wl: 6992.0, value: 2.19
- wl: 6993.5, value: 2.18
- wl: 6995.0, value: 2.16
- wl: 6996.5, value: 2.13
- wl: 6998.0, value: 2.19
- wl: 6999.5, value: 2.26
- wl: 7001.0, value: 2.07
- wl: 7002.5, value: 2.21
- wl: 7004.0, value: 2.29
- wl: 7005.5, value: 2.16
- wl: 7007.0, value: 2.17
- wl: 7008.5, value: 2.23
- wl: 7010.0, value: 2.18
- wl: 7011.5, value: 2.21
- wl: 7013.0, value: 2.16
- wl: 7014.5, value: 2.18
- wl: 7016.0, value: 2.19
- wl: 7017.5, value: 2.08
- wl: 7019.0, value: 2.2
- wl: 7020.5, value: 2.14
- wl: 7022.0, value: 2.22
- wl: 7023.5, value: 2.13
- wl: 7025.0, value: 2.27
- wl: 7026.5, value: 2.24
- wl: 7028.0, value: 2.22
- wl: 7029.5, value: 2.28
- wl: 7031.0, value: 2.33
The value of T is -0.4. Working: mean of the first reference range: 2.09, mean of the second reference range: 1.99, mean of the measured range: 2.09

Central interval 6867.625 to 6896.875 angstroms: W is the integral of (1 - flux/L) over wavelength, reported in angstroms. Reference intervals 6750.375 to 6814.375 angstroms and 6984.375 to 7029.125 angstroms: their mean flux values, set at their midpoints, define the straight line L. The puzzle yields 2.0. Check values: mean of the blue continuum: 2.09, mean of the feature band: 1.99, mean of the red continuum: 2.2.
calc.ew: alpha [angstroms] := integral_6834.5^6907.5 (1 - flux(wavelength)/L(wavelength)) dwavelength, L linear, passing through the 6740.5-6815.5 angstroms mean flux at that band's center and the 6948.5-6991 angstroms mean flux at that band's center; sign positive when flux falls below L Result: 4.4 angstroms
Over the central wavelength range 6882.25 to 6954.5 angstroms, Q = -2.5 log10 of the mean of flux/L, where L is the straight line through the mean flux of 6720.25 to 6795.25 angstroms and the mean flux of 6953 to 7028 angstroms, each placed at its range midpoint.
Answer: 0.04 mag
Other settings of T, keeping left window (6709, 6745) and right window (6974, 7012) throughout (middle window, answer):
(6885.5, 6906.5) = 1.19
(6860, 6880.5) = 1.56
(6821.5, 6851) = 1.46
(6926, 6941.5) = 0.19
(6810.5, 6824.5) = 0.71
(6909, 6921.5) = 0.81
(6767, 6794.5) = 0.19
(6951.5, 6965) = -0.10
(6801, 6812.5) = 0.39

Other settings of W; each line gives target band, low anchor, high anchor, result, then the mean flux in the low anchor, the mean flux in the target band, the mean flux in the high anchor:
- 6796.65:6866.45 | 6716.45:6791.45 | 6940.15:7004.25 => 3.2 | 2.1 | 2.03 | 2.18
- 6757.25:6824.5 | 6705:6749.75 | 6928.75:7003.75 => 1.6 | 2.12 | 2.08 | 2.17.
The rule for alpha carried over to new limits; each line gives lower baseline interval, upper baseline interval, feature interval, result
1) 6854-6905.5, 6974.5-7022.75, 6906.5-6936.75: -0.18 angstroms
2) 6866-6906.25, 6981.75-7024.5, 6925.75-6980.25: -1.43 angstroms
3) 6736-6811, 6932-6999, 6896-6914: 0.93 angstroms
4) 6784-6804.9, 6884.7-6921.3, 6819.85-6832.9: 0.15 angstroms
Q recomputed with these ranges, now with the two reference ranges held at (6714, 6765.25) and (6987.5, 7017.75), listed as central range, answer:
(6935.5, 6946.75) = 0.01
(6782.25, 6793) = 0.00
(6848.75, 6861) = 0.07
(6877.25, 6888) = 0.09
